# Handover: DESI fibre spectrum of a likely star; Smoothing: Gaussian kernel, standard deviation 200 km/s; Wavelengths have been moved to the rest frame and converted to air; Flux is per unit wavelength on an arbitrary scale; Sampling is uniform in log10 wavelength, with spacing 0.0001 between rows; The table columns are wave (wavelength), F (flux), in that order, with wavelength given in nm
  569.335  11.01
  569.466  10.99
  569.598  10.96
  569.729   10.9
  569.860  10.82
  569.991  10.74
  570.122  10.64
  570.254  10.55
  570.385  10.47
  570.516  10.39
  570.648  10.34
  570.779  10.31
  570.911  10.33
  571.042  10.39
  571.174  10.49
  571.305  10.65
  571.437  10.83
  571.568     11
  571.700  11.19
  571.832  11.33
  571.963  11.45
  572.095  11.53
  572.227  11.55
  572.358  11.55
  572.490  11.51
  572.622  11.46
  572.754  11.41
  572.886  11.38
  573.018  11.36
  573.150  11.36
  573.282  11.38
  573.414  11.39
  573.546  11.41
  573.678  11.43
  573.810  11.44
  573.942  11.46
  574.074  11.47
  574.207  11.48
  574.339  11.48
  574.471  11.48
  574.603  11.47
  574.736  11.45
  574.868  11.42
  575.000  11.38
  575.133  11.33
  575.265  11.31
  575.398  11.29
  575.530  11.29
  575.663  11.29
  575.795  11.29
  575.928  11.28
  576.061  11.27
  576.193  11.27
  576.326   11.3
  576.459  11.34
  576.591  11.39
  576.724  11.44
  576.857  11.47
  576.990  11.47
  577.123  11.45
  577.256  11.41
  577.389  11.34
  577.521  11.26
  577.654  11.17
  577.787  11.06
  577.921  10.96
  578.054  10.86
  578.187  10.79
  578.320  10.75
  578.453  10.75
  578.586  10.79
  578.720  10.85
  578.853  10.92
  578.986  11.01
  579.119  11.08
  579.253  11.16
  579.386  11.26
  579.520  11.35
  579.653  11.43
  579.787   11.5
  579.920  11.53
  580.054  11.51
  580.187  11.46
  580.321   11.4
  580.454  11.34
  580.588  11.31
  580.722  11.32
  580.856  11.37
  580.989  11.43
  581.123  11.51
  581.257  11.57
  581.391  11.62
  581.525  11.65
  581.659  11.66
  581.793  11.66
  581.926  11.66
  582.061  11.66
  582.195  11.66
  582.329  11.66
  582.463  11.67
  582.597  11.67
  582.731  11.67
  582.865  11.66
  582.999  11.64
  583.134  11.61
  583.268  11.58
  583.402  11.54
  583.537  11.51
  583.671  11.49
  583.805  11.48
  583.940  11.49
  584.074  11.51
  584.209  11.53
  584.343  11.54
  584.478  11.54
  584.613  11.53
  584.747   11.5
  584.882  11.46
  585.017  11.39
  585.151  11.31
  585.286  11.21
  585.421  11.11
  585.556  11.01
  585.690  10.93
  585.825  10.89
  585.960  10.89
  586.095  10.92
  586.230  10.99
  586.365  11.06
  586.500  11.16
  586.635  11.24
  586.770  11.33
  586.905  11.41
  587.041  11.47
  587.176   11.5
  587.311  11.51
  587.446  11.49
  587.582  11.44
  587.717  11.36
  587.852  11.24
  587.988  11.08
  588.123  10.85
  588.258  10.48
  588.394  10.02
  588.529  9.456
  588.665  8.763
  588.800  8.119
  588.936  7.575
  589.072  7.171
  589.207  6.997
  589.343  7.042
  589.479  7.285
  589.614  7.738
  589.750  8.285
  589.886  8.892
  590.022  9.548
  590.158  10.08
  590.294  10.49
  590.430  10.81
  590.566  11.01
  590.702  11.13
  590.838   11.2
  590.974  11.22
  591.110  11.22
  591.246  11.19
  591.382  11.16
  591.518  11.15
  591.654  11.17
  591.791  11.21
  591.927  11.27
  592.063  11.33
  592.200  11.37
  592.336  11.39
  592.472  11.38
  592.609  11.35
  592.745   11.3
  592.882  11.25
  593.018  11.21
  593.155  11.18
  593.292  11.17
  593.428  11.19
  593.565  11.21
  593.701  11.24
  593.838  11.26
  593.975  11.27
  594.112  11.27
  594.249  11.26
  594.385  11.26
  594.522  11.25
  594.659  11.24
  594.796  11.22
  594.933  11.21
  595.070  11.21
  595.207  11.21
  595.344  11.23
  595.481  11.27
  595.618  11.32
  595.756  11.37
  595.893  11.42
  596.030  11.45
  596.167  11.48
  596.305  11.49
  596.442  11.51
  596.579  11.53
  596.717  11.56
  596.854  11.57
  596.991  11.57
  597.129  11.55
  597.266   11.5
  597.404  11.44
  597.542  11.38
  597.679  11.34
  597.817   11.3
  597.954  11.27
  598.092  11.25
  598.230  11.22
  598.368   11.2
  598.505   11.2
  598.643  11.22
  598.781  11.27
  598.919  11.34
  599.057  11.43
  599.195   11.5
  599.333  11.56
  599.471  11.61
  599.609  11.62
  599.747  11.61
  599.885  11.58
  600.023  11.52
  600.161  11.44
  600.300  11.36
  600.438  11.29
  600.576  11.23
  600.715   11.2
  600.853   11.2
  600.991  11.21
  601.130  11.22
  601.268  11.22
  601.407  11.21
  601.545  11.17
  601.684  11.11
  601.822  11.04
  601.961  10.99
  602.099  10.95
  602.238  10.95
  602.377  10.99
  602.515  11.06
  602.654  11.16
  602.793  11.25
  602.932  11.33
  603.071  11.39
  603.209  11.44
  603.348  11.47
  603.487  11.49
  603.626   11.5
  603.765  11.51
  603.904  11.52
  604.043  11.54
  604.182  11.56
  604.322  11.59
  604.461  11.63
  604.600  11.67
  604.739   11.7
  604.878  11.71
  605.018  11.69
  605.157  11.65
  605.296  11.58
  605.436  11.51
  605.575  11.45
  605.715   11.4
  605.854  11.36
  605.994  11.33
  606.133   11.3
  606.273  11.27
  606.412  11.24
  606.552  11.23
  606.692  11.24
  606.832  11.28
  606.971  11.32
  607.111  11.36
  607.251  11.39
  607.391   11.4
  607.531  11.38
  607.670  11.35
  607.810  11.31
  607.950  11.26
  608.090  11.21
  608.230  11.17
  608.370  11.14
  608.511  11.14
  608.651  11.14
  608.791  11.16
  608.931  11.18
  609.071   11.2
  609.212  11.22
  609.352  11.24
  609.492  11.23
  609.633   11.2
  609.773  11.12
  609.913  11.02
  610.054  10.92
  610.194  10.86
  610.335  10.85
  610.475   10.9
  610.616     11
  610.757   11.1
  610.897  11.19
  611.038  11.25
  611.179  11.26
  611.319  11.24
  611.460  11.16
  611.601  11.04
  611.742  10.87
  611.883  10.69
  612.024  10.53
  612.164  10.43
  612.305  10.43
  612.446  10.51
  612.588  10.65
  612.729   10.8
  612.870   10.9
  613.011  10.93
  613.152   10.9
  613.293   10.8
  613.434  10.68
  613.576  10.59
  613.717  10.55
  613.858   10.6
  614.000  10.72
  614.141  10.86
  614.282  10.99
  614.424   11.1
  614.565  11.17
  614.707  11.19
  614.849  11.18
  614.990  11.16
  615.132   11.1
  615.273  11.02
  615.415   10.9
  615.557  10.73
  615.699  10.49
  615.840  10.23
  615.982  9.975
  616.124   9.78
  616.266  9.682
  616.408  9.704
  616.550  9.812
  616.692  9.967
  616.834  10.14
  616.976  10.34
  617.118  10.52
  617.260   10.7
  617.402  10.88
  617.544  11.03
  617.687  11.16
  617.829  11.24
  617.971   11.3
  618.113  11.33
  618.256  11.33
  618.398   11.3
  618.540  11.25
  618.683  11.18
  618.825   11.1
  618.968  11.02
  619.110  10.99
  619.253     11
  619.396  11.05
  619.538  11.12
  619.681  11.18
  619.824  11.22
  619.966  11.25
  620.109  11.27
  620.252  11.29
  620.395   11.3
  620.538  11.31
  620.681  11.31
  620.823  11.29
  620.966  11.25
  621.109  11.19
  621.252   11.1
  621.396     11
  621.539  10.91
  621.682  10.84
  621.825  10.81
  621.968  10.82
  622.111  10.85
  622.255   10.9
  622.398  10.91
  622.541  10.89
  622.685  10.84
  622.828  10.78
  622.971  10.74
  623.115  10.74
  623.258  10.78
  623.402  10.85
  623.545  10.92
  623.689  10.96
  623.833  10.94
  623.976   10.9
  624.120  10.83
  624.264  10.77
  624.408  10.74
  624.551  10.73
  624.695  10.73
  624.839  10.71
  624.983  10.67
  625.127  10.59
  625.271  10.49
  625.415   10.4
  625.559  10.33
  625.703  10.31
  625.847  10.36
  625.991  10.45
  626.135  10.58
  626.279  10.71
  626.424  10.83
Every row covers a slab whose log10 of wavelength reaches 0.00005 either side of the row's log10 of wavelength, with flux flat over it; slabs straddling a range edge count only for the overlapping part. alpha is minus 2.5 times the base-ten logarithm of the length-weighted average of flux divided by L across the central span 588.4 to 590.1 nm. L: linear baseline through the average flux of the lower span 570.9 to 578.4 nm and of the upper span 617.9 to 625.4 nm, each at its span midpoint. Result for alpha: 0.34 mag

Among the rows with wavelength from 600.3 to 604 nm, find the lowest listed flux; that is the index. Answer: 10.95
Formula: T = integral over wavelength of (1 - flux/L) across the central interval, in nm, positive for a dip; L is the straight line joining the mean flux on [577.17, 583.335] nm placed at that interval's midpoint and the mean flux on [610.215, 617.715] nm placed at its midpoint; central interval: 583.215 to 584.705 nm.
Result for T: -0.03 nm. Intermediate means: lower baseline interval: 11.4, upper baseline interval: 10.7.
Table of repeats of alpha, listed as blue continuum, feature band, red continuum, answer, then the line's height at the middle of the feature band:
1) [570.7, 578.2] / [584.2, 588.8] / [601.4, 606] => 0.03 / 11.3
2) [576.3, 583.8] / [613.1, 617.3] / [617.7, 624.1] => 0.05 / 11.1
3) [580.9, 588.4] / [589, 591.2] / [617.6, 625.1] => 0.20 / 11.3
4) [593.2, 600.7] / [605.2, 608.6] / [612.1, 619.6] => -0.03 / 11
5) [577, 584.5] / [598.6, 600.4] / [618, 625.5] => -0.03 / 11.2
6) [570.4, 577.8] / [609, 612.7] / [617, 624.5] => 0.01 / 11.1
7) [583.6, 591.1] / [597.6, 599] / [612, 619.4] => -0.07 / 10.6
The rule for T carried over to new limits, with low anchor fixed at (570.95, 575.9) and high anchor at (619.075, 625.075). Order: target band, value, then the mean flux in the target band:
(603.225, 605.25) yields -0.090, 11.6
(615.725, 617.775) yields 0.132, 10.3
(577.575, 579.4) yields 0.051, 10.9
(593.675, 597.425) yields -0.072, 11.4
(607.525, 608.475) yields -0.016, 11.2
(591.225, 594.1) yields -0.021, 11.3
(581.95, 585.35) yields -0.094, 11.5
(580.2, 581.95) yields -0.038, 11.5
